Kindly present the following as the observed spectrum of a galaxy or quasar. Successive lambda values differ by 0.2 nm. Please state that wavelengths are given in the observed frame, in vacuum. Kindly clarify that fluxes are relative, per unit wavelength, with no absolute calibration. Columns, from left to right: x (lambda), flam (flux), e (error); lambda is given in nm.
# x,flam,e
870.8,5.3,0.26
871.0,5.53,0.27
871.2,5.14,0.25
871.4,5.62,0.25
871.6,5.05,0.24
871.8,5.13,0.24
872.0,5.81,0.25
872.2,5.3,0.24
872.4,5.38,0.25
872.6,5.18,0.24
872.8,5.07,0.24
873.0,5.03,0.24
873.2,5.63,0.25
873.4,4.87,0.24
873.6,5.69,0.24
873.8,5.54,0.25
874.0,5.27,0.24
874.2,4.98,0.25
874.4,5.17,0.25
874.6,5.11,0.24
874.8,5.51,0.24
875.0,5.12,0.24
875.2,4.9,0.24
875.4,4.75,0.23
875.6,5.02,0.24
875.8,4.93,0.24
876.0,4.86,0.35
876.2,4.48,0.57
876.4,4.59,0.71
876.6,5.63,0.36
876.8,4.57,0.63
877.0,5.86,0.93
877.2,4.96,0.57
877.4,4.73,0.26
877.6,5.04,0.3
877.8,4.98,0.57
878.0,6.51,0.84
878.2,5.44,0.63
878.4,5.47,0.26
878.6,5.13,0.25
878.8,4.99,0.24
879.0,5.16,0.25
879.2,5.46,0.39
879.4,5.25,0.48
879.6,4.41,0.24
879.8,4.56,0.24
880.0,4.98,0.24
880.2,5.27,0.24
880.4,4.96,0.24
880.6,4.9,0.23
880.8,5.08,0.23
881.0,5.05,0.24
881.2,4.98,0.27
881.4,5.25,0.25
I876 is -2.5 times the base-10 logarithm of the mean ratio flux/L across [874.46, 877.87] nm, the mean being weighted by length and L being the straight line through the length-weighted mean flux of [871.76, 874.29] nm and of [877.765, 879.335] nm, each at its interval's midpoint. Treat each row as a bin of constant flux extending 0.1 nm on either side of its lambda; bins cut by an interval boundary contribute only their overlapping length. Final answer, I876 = 0.07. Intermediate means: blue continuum 5.3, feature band 5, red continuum 5.41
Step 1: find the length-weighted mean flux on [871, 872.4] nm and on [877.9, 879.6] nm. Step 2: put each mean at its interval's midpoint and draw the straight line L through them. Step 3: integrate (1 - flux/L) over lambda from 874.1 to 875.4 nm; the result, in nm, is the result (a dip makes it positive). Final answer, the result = 0.06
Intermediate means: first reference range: 5.36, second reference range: 5.37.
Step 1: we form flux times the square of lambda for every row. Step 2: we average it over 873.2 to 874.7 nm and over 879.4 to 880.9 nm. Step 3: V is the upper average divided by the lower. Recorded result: 0.95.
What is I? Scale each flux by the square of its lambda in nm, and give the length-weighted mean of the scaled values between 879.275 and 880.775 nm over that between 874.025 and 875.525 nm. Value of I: 0.98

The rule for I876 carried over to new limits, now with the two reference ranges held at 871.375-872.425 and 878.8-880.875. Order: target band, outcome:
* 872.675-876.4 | 0.03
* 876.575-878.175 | -0.03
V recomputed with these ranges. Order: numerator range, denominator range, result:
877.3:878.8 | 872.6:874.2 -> 1.02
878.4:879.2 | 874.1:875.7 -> 1.03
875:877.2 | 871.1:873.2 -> 0.95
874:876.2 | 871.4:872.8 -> 0.95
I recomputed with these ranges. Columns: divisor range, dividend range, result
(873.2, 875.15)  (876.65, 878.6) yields 1.01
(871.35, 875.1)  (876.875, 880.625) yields 0.99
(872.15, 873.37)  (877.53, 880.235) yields 1.00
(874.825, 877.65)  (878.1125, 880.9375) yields 1.03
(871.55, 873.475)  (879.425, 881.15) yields 0.95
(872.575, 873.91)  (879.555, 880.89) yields 0.94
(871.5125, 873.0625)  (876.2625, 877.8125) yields 0.97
